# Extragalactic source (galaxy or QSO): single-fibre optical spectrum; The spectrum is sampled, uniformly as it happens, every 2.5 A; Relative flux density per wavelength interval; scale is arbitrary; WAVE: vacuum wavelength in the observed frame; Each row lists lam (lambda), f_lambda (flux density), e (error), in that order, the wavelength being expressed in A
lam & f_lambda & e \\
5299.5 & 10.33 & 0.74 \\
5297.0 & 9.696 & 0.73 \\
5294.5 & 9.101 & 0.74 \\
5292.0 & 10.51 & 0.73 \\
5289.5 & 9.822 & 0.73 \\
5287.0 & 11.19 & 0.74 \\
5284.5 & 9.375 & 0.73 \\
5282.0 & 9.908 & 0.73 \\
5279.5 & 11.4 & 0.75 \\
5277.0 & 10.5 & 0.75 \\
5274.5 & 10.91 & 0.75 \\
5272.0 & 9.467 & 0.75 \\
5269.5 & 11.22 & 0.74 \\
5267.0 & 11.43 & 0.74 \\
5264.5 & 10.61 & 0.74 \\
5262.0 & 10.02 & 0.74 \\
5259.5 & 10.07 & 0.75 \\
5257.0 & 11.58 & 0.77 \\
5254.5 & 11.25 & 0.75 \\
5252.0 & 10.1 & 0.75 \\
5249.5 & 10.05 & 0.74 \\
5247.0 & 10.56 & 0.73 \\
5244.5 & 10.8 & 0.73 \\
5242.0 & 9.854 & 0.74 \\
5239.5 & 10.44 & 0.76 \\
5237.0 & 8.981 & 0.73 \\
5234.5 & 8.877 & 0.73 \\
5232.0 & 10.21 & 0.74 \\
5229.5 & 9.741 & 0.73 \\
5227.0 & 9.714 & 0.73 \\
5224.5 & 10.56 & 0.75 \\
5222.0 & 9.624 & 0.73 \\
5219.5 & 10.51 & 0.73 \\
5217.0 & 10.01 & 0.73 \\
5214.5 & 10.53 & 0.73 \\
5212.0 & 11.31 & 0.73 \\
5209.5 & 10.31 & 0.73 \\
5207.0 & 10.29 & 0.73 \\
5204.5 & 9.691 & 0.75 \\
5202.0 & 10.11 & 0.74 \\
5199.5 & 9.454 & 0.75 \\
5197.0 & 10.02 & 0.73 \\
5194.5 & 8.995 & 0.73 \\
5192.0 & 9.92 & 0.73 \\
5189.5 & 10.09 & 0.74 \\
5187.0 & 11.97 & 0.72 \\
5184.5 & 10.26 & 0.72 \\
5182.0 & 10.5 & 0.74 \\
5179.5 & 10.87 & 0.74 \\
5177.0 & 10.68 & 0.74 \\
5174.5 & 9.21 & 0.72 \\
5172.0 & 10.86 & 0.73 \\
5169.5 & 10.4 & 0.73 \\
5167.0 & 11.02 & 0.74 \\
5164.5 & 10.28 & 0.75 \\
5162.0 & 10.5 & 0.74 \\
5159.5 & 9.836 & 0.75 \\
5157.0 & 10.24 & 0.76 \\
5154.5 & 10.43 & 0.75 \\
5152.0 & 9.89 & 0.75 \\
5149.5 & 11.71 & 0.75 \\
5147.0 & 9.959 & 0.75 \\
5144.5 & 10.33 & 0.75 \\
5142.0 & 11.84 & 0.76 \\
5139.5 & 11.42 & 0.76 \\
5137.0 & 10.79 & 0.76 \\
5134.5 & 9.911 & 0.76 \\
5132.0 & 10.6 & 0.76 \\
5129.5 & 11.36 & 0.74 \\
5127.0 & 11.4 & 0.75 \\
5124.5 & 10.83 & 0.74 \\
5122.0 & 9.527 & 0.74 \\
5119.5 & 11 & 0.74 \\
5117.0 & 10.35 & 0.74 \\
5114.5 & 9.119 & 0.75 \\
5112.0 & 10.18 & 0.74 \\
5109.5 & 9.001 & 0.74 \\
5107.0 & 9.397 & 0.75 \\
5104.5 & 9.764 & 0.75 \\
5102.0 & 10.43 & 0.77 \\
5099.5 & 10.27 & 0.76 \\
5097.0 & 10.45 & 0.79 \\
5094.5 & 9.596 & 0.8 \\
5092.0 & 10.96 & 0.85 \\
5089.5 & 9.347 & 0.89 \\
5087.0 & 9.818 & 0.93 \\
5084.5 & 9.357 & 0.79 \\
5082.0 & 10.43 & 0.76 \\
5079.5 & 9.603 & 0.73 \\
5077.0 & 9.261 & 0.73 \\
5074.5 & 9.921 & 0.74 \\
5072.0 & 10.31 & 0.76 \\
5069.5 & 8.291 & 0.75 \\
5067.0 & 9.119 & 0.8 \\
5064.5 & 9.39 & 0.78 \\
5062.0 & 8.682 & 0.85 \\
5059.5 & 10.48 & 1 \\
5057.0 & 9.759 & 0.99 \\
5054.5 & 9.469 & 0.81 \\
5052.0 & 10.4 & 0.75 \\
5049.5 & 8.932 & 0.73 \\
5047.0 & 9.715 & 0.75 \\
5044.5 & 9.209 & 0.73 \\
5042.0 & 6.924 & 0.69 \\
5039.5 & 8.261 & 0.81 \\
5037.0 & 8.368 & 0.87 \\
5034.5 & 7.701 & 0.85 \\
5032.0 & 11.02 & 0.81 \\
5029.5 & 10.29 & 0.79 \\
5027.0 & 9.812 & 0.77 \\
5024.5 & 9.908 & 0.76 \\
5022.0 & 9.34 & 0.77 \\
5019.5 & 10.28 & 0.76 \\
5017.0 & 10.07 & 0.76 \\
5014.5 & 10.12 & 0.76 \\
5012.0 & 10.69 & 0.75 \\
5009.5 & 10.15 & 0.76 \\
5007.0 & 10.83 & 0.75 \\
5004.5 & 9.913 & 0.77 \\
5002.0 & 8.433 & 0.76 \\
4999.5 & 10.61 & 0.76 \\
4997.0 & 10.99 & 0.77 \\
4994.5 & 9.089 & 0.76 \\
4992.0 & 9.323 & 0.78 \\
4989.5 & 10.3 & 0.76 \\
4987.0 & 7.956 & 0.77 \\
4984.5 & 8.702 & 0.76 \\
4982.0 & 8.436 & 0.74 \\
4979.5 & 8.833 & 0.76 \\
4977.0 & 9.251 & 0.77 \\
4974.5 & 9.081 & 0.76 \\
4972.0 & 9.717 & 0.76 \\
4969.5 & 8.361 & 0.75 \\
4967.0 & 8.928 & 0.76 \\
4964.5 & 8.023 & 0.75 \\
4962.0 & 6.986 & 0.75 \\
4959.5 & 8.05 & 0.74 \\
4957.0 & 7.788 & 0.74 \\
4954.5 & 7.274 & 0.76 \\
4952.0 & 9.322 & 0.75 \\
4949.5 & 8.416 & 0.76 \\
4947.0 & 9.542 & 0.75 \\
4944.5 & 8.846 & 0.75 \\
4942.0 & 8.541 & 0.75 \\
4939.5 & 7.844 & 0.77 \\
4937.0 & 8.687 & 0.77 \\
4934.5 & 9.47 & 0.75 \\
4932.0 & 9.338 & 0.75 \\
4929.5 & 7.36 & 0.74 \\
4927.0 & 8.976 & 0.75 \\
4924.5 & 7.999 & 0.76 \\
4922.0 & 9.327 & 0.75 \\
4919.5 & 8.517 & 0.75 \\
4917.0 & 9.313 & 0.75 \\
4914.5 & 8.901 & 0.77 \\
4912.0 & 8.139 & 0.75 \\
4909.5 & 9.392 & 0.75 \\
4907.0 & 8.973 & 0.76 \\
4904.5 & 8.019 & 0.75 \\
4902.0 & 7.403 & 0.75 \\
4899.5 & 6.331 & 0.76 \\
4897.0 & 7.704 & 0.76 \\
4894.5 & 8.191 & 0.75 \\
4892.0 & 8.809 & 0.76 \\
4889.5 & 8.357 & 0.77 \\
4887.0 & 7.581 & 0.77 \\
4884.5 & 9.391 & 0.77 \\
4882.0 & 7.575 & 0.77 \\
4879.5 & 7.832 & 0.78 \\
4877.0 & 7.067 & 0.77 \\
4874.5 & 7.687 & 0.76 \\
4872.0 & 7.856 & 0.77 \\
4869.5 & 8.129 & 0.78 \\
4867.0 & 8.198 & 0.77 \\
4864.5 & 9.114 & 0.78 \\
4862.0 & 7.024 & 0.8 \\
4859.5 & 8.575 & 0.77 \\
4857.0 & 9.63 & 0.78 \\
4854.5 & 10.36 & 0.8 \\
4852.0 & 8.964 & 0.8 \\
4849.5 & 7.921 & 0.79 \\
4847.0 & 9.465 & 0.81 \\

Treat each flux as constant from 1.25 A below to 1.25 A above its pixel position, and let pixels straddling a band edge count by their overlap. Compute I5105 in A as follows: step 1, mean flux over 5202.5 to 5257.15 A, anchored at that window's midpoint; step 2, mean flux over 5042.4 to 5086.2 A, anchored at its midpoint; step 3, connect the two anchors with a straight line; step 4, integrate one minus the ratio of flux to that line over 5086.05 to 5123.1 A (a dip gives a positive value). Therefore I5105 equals -1.1 A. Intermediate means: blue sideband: 9.5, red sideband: 10.2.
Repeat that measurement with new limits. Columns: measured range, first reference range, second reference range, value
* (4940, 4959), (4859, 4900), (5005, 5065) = 0.47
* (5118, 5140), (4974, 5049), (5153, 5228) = -1.63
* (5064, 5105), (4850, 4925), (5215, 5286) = -1.71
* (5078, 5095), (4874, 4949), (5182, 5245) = -0.92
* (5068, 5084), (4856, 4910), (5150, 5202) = -0.12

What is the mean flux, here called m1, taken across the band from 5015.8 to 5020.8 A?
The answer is 10.2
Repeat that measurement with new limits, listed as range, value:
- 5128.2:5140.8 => 10.8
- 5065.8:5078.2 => 9.38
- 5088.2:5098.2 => 10.1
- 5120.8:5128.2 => 10.6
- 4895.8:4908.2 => 7.68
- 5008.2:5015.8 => 10.3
